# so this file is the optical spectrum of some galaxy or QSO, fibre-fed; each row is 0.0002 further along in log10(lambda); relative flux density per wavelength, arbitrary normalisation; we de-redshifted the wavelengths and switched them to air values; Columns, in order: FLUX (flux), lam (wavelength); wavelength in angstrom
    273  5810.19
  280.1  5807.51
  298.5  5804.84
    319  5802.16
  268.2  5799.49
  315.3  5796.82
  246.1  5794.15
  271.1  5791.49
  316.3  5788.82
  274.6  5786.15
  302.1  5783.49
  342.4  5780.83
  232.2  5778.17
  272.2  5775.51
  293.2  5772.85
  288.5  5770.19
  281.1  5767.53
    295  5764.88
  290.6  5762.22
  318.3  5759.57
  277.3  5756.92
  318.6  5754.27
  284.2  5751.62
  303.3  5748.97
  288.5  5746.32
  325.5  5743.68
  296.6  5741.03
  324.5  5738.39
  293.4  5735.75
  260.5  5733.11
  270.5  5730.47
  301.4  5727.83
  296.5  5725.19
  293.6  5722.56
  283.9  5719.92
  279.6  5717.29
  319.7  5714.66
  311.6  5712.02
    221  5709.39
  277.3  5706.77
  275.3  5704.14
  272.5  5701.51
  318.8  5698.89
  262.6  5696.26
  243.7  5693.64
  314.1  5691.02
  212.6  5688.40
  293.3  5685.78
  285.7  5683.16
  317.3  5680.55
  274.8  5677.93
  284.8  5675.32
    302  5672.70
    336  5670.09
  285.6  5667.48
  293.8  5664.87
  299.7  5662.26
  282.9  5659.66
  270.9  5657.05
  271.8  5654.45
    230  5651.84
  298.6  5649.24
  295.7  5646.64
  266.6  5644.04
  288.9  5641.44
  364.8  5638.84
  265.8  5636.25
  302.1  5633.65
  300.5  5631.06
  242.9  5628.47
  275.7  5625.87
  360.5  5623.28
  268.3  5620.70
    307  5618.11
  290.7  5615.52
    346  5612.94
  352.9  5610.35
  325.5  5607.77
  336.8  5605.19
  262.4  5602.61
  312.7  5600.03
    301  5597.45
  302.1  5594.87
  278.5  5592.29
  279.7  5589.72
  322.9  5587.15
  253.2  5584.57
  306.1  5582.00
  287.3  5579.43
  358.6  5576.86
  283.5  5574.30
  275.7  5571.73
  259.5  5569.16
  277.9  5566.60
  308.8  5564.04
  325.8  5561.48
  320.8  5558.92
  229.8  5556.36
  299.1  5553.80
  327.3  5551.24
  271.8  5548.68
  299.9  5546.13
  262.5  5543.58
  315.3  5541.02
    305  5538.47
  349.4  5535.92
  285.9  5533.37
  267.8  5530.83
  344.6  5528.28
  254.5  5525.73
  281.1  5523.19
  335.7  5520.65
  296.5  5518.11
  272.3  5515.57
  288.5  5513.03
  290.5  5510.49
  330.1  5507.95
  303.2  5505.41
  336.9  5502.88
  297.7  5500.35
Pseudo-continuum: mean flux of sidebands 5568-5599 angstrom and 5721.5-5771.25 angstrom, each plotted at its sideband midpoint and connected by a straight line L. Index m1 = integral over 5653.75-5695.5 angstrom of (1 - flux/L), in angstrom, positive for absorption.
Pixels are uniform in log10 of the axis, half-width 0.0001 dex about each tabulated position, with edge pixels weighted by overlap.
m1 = 1.2 angstrom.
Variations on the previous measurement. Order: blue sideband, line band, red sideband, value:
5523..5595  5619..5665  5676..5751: 0.37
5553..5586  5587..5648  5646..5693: -2.80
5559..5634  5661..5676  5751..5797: -0.25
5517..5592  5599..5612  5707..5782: -1.07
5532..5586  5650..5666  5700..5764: 0.96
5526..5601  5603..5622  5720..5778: -1.30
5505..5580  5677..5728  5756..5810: 1.60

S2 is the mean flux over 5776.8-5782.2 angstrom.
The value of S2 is 288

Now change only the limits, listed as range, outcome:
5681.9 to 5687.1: 289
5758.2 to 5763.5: 305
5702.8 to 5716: 281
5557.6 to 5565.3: 318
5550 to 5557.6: 285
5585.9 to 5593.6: 294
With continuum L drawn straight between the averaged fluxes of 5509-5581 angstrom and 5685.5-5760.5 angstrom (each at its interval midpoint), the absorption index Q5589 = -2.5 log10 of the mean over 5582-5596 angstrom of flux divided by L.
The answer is 0.02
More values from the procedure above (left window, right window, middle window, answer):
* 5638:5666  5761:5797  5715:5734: 0.00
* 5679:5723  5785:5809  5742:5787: -0.03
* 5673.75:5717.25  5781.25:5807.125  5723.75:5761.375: -0.04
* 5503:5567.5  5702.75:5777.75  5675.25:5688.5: 0.03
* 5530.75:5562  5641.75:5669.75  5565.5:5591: 0.01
